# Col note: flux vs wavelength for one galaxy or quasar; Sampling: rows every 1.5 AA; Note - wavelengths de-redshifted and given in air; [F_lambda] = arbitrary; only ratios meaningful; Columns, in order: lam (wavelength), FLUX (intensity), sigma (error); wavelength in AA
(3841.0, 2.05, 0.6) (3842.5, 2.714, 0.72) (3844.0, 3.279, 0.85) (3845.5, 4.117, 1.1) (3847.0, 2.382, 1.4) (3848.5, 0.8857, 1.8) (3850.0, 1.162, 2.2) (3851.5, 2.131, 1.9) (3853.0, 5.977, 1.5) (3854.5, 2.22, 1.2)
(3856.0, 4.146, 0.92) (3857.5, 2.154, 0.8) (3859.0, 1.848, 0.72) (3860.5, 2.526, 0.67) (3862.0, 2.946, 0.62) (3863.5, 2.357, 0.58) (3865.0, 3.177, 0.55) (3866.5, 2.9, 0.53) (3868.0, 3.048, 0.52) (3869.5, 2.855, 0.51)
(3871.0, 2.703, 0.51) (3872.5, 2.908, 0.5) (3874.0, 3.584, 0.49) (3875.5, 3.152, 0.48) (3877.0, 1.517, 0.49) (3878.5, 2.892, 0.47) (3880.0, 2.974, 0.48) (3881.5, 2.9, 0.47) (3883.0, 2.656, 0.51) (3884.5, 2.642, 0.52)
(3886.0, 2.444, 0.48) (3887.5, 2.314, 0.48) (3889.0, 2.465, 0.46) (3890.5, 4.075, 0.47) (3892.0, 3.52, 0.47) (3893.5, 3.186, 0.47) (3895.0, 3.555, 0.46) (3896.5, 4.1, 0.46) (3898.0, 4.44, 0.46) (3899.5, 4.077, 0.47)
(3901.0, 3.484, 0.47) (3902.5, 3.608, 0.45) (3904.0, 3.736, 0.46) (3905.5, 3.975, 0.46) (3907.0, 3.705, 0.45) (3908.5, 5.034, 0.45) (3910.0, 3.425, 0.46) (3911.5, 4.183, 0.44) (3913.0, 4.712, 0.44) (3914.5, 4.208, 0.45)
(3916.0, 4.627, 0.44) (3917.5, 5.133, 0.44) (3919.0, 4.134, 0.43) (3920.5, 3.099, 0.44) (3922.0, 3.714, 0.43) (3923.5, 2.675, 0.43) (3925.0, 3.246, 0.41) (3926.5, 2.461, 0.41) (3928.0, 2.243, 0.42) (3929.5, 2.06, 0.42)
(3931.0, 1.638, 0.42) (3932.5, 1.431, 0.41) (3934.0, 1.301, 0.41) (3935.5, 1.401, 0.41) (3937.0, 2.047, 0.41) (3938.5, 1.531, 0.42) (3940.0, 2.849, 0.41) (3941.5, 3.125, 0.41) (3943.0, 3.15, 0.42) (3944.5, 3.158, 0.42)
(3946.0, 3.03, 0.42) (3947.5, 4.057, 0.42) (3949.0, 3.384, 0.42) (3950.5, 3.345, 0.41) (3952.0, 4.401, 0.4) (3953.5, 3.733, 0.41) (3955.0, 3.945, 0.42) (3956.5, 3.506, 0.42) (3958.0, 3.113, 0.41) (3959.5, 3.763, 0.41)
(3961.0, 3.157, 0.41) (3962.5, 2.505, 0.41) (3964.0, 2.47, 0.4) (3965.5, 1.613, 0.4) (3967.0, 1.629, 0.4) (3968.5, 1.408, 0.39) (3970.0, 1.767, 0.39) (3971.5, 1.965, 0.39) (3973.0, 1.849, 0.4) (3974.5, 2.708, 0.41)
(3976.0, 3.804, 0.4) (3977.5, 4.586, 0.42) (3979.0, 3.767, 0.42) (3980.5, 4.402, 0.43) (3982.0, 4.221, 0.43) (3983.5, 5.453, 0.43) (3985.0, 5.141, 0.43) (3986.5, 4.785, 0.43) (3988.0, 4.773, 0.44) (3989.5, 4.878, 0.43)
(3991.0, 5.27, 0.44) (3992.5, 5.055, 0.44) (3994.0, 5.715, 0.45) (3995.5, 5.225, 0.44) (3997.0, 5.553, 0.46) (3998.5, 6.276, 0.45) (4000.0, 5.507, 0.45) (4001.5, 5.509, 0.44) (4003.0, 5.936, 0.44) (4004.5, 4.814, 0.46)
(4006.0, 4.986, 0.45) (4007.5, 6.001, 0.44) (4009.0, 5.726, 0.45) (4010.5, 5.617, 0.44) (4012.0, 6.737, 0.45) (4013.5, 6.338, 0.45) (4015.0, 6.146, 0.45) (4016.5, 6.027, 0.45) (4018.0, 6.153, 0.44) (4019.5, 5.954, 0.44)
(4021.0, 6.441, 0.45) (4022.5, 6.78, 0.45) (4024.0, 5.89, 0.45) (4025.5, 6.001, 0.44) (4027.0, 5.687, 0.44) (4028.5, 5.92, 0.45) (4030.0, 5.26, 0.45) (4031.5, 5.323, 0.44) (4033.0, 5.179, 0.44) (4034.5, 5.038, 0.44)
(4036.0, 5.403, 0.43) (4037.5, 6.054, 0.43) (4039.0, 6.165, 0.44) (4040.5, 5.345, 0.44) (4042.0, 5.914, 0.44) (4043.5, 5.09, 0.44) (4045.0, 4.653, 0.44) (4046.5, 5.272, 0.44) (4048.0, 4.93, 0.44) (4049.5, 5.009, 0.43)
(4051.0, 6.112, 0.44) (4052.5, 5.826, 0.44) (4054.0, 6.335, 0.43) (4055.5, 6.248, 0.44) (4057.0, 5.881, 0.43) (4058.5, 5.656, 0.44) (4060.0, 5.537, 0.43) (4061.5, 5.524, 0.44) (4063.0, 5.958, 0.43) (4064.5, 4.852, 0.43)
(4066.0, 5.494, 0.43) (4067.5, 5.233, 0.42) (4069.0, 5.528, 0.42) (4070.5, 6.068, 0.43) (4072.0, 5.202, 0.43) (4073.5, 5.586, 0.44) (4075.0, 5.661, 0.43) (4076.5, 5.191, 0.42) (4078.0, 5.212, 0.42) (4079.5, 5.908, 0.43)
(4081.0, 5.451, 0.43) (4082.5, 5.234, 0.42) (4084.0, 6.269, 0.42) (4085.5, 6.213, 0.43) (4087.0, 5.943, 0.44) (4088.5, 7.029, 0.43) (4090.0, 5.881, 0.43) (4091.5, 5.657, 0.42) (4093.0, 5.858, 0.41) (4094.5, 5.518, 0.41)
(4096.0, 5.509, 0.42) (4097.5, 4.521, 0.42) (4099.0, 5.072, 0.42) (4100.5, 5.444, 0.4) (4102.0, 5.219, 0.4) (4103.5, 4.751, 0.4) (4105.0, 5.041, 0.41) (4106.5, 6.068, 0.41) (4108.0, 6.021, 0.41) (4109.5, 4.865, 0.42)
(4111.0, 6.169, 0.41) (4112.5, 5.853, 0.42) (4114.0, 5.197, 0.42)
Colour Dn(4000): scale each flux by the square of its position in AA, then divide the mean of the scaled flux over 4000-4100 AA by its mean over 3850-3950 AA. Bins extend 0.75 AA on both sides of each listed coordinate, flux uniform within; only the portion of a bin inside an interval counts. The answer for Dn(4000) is 1.97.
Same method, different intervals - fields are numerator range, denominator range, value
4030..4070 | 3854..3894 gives 2.14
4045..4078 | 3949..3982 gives 1.90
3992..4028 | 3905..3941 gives 1.97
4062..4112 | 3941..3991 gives 1.72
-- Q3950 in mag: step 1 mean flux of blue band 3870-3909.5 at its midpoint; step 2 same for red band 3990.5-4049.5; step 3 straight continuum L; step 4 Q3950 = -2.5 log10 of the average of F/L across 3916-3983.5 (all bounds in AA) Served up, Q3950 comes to 0.42 mag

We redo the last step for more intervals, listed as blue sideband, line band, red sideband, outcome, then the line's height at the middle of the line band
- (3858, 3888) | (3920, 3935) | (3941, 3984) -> 0.26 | 3.01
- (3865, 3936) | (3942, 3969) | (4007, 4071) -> 0.33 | 4.2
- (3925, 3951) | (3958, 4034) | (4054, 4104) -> -0.23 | 3.77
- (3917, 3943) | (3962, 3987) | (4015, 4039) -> 0.29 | 4.07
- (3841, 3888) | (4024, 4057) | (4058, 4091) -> -0.08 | 5.19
